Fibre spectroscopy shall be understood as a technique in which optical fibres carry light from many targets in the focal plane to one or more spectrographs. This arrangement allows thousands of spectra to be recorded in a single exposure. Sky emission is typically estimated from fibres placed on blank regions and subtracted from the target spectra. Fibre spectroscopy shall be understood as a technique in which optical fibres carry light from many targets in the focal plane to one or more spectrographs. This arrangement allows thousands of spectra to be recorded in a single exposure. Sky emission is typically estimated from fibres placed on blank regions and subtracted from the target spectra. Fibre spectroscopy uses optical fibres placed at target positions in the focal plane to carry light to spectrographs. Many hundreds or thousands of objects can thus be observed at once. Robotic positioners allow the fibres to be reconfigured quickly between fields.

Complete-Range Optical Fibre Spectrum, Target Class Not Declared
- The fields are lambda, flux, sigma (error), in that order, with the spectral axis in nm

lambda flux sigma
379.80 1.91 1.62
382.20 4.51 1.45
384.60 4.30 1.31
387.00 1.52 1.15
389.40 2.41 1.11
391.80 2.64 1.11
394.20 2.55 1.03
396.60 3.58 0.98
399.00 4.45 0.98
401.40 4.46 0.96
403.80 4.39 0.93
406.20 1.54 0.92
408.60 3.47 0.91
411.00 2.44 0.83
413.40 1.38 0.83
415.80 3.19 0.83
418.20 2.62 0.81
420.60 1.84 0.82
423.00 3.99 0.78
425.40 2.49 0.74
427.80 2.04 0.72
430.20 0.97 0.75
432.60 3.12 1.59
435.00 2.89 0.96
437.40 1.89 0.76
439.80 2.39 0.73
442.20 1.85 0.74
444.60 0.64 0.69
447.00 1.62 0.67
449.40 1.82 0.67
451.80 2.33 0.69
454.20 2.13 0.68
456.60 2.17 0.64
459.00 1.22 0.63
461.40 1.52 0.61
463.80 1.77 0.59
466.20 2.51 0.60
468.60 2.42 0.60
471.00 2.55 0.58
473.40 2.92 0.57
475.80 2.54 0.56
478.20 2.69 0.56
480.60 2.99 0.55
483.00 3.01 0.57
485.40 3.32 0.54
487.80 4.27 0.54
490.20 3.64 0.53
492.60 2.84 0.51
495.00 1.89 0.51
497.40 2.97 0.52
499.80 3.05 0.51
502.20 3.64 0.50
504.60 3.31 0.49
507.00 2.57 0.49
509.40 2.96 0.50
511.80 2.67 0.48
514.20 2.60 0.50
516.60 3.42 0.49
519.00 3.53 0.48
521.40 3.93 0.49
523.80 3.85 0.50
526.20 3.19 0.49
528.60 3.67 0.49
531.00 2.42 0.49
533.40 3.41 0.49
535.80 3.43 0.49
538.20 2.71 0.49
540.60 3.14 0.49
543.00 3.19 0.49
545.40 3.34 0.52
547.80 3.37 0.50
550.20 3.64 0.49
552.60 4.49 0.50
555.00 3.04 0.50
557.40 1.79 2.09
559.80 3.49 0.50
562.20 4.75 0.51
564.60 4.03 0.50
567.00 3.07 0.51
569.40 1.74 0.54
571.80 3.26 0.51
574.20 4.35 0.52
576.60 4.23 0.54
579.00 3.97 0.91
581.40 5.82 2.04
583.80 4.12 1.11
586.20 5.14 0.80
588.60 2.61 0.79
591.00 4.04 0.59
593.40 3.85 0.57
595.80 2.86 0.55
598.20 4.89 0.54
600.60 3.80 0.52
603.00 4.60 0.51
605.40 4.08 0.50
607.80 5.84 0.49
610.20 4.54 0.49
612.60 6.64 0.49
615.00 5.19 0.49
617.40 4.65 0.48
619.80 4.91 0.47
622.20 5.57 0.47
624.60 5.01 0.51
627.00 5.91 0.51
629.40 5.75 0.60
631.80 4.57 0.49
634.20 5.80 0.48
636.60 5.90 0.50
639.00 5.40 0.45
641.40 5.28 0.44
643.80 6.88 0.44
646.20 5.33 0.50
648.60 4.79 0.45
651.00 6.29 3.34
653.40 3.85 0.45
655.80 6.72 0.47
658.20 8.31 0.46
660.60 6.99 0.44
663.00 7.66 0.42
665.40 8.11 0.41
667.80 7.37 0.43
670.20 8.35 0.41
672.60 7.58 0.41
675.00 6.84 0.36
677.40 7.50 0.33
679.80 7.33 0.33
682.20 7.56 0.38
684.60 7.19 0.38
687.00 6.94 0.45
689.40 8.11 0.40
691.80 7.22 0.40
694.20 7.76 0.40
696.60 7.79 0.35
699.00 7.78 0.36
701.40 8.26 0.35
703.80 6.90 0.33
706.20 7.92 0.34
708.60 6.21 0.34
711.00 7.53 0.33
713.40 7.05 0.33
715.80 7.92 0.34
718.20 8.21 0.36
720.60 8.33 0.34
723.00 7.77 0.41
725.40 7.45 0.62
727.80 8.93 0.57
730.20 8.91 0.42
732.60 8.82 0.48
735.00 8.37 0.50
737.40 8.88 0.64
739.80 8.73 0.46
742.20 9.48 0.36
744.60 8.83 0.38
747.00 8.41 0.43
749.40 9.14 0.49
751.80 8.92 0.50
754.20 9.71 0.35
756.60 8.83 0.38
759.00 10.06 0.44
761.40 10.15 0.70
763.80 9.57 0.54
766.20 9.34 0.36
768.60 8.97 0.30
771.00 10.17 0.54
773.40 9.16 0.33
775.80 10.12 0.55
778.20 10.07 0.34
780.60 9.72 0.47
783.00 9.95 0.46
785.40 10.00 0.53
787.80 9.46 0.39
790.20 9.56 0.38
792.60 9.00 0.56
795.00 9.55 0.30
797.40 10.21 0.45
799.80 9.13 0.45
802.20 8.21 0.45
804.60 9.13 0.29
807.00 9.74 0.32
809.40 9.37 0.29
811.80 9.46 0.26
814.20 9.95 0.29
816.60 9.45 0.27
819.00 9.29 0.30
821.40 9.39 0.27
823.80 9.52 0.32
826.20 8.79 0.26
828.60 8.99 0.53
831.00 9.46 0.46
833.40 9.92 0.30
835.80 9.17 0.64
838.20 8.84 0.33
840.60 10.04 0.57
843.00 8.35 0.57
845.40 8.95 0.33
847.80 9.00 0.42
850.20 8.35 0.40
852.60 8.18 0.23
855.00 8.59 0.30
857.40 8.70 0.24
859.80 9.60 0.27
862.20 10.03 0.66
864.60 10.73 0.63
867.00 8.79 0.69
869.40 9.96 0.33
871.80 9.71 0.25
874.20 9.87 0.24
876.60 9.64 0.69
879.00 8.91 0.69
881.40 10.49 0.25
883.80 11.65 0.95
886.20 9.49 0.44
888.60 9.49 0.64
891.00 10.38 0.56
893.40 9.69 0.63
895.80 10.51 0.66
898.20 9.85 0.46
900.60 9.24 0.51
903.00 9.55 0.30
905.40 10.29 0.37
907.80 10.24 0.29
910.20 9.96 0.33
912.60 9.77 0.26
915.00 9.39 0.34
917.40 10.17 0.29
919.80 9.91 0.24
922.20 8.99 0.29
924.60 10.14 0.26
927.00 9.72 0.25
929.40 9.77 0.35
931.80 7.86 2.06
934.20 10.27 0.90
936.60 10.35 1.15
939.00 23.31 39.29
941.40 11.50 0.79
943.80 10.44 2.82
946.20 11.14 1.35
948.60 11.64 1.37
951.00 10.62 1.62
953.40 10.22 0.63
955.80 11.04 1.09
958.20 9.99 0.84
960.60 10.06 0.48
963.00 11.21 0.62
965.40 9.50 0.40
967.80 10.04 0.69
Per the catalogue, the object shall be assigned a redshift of 0.65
